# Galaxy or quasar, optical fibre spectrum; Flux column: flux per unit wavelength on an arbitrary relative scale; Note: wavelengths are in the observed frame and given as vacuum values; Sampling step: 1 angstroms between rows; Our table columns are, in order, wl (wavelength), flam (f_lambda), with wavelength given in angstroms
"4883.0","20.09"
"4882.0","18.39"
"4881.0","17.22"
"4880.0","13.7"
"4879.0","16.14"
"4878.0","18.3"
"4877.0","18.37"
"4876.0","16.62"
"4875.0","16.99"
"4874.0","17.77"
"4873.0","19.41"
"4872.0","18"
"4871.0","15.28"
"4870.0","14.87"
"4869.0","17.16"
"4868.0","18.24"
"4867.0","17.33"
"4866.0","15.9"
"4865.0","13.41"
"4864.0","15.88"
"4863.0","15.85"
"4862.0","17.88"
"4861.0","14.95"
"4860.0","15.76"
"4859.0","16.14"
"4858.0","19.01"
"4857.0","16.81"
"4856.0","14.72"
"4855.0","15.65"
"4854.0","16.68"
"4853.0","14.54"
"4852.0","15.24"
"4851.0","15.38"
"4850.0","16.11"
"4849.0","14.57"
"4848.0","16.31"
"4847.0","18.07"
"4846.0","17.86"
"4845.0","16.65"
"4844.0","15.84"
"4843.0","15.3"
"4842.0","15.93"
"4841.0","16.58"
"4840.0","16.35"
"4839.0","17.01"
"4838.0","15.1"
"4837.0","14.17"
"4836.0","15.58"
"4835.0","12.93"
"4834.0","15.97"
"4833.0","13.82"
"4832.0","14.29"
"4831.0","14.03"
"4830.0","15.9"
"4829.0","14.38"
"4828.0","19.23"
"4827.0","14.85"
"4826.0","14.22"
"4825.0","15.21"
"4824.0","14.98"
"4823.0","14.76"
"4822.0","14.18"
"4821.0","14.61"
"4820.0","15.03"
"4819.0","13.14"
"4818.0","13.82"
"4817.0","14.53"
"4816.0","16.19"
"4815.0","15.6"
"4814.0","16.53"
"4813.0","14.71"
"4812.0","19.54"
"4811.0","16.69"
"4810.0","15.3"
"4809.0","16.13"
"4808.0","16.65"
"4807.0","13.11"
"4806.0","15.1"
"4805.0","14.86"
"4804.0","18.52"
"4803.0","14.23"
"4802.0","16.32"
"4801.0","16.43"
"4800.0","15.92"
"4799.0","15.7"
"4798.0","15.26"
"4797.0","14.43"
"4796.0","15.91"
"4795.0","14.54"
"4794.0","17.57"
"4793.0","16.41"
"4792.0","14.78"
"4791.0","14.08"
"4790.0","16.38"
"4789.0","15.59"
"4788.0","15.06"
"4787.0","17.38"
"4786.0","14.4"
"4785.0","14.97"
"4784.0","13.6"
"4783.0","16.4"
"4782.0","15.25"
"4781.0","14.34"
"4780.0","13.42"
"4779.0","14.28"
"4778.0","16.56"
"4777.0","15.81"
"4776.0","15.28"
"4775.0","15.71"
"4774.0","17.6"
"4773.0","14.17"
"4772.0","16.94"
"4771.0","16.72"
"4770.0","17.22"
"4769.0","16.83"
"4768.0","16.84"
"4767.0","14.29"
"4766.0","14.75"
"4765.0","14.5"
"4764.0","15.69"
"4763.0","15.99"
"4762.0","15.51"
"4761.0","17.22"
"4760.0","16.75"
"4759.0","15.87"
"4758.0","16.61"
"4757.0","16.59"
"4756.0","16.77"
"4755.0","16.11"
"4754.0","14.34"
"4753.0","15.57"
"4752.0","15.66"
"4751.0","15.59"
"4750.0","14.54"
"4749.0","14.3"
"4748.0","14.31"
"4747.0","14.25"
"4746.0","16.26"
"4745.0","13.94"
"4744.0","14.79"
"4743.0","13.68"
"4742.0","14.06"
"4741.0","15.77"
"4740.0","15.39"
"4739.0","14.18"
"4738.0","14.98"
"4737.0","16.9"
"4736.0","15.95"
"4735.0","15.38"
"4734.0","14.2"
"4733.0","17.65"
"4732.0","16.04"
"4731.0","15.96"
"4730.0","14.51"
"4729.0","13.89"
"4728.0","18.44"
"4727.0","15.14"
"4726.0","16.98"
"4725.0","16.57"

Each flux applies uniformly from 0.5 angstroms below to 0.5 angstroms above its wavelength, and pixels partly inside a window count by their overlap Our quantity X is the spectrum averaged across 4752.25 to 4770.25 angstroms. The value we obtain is 15.9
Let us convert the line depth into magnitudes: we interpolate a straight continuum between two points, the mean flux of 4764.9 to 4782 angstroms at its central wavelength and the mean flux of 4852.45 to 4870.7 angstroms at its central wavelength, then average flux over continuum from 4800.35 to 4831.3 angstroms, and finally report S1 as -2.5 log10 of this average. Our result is 0.03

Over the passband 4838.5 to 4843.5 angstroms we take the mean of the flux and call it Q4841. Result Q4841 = 16.2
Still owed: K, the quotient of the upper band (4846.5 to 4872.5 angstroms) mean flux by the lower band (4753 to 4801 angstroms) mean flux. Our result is 1.03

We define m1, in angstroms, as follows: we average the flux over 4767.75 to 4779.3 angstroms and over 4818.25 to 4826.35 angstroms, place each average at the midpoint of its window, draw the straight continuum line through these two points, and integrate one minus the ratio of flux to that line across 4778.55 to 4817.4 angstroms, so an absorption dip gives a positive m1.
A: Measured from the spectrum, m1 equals -0.6 angstroms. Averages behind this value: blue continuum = 16.2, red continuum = 14.5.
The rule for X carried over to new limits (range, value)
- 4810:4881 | 15.9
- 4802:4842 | 15.3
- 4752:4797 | 15.7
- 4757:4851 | 15.6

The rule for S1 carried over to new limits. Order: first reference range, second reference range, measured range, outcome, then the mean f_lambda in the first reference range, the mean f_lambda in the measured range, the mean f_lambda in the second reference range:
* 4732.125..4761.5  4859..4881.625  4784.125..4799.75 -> 0.028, 15.4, 15.5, 16.6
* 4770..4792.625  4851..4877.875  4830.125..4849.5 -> 0.039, 15.4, 15.6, 16.5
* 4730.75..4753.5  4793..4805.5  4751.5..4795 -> -0.012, 15.2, 15.7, 15.8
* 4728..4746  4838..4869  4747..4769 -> -0.013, 15.3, 15.6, 16.2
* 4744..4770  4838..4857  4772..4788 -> 0.026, 15.6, 15.3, 16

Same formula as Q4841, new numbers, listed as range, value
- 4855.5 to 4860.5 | 16.5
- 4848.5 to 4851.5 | 15.4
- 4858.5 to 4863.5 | 16.1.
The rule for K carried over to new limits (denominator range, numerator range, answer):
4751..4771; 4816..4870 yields 0.98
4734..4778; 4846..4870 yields 1.04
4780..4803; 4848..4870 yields 1.04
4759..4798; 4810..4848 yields 0.99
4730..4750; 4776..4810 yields 1.02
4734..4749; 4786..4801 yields 1.05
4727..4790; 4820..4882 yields 1.03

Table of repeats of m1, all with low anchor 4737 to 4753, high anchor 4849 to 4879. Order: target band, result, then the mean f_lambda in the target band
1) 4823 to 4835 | 0.7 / 15.1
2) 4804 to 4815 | -0.2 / 16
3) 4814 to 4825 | 0.7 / 14.8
